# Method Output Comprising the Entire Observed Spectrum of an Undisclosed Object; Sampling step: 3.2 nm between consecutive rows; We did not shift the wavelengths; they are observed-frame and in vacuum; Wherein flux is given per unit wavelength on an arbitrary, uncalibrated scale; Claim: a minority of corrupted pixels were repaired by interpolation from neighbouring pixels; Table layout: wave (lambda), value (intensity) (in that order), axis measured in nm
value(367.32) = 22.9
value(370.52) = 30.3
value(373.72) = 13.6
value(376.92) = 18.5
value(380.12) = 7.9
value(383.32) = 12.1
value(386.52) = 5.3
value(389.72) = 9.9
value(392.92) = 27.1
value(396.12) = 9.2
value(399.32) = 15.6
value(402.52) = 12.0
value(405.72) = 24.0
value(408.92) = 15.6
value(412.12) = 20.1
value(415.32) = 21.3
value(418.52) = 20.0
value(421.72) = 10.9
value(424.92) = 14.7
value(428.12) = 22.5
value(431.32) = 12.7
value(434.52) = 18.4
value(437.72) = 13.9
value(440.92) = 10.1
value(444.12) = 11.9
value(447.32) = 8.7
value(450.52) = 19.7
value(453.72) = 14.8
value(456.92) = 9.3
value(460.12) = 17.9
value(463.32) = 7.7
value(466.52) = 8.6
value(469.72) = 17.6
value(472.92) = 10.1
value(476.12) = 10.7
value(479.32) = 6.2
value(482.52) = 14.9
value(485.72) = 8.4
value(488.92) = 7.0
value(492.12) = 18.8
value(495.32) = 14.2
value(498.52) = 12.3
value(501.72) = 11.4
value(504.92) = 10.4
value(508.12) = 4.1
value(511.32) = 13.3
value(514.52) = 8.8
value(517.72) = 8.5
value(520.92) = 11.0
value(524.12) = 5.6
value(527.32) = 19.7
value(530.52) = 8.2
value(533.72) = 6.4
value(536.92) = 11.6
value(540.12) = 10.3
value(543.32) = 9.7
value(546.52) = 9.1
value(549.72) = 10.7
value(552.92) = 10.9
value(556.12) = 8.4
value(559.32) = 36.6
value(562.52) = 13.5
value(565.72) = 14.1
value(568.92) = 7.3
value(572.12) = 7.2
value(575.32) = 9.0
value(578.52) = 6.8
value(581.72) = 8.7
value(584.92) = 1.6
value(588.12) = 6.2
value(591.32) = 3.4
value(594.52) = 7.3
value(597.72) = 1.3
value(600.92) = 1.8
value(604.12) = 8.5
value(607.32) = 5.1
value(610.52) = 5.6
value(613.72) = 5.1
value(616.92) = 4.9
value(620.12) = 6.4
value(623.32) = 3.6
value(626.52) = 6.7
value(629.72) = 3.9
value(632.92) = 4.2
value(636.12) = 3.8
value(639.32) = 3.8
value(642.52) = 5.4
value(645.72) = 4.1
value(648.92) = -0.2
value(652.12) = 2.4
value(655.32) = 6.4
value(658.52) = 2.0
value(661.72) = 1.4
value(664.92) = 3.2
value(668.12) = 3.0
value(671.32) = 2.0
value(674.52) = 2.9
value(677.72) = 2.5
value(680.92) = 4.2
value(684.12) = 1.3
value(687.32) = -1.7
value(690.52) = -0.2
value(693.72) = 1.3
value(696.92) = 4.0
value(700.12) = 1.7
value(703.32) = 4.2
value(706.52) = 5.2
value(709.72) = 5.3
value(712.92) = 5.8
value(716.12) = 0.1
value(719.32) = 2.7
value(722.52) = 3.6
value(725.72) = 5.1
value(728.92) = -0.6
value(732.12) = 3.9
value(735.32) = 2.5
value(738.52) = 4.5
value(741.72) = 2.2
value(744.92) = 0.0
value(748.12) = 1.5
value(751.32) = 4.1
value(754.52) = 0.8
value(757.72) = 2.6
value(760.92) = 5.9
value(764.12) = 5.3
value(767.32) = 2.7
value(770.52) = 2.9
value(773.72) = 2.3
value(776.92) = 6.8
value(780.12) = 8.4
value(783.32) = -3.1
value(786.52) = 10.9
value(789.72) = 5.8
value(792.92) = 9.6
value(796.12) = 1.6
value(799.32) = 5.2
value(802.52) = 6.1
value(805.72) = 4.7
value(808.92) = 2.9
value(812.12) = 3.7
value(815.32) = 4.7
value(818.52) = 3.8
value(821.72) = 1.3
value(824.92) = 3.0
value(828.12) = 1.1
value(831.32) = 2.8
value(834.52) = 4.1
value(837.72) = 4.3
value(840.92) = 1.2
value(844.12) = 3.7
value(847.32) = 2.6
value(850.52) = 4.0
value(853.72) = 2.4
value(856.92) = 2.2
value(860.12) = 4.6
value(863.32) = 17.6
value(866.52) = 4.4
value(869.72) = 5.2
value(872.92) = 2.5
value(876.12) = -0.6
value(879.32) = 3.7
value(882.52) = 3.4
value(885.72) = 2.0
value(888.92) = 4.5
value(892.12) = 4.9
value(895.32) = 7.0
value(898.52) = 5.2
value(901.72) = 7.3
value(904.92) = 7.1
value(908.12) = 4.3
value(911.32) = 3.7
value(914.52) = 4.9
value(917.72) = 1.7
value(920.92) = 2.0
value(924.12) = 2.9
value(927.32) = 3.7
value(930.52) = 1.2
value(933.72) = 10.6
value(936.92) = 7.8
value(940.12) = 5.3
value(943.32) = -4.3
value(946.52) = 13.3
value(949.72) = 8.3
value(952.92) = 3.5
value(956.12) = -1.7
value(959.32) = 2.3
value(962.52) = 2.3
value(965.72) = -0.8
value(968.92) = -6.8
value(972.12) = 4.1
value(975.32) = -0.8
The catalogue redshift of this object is 1.316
